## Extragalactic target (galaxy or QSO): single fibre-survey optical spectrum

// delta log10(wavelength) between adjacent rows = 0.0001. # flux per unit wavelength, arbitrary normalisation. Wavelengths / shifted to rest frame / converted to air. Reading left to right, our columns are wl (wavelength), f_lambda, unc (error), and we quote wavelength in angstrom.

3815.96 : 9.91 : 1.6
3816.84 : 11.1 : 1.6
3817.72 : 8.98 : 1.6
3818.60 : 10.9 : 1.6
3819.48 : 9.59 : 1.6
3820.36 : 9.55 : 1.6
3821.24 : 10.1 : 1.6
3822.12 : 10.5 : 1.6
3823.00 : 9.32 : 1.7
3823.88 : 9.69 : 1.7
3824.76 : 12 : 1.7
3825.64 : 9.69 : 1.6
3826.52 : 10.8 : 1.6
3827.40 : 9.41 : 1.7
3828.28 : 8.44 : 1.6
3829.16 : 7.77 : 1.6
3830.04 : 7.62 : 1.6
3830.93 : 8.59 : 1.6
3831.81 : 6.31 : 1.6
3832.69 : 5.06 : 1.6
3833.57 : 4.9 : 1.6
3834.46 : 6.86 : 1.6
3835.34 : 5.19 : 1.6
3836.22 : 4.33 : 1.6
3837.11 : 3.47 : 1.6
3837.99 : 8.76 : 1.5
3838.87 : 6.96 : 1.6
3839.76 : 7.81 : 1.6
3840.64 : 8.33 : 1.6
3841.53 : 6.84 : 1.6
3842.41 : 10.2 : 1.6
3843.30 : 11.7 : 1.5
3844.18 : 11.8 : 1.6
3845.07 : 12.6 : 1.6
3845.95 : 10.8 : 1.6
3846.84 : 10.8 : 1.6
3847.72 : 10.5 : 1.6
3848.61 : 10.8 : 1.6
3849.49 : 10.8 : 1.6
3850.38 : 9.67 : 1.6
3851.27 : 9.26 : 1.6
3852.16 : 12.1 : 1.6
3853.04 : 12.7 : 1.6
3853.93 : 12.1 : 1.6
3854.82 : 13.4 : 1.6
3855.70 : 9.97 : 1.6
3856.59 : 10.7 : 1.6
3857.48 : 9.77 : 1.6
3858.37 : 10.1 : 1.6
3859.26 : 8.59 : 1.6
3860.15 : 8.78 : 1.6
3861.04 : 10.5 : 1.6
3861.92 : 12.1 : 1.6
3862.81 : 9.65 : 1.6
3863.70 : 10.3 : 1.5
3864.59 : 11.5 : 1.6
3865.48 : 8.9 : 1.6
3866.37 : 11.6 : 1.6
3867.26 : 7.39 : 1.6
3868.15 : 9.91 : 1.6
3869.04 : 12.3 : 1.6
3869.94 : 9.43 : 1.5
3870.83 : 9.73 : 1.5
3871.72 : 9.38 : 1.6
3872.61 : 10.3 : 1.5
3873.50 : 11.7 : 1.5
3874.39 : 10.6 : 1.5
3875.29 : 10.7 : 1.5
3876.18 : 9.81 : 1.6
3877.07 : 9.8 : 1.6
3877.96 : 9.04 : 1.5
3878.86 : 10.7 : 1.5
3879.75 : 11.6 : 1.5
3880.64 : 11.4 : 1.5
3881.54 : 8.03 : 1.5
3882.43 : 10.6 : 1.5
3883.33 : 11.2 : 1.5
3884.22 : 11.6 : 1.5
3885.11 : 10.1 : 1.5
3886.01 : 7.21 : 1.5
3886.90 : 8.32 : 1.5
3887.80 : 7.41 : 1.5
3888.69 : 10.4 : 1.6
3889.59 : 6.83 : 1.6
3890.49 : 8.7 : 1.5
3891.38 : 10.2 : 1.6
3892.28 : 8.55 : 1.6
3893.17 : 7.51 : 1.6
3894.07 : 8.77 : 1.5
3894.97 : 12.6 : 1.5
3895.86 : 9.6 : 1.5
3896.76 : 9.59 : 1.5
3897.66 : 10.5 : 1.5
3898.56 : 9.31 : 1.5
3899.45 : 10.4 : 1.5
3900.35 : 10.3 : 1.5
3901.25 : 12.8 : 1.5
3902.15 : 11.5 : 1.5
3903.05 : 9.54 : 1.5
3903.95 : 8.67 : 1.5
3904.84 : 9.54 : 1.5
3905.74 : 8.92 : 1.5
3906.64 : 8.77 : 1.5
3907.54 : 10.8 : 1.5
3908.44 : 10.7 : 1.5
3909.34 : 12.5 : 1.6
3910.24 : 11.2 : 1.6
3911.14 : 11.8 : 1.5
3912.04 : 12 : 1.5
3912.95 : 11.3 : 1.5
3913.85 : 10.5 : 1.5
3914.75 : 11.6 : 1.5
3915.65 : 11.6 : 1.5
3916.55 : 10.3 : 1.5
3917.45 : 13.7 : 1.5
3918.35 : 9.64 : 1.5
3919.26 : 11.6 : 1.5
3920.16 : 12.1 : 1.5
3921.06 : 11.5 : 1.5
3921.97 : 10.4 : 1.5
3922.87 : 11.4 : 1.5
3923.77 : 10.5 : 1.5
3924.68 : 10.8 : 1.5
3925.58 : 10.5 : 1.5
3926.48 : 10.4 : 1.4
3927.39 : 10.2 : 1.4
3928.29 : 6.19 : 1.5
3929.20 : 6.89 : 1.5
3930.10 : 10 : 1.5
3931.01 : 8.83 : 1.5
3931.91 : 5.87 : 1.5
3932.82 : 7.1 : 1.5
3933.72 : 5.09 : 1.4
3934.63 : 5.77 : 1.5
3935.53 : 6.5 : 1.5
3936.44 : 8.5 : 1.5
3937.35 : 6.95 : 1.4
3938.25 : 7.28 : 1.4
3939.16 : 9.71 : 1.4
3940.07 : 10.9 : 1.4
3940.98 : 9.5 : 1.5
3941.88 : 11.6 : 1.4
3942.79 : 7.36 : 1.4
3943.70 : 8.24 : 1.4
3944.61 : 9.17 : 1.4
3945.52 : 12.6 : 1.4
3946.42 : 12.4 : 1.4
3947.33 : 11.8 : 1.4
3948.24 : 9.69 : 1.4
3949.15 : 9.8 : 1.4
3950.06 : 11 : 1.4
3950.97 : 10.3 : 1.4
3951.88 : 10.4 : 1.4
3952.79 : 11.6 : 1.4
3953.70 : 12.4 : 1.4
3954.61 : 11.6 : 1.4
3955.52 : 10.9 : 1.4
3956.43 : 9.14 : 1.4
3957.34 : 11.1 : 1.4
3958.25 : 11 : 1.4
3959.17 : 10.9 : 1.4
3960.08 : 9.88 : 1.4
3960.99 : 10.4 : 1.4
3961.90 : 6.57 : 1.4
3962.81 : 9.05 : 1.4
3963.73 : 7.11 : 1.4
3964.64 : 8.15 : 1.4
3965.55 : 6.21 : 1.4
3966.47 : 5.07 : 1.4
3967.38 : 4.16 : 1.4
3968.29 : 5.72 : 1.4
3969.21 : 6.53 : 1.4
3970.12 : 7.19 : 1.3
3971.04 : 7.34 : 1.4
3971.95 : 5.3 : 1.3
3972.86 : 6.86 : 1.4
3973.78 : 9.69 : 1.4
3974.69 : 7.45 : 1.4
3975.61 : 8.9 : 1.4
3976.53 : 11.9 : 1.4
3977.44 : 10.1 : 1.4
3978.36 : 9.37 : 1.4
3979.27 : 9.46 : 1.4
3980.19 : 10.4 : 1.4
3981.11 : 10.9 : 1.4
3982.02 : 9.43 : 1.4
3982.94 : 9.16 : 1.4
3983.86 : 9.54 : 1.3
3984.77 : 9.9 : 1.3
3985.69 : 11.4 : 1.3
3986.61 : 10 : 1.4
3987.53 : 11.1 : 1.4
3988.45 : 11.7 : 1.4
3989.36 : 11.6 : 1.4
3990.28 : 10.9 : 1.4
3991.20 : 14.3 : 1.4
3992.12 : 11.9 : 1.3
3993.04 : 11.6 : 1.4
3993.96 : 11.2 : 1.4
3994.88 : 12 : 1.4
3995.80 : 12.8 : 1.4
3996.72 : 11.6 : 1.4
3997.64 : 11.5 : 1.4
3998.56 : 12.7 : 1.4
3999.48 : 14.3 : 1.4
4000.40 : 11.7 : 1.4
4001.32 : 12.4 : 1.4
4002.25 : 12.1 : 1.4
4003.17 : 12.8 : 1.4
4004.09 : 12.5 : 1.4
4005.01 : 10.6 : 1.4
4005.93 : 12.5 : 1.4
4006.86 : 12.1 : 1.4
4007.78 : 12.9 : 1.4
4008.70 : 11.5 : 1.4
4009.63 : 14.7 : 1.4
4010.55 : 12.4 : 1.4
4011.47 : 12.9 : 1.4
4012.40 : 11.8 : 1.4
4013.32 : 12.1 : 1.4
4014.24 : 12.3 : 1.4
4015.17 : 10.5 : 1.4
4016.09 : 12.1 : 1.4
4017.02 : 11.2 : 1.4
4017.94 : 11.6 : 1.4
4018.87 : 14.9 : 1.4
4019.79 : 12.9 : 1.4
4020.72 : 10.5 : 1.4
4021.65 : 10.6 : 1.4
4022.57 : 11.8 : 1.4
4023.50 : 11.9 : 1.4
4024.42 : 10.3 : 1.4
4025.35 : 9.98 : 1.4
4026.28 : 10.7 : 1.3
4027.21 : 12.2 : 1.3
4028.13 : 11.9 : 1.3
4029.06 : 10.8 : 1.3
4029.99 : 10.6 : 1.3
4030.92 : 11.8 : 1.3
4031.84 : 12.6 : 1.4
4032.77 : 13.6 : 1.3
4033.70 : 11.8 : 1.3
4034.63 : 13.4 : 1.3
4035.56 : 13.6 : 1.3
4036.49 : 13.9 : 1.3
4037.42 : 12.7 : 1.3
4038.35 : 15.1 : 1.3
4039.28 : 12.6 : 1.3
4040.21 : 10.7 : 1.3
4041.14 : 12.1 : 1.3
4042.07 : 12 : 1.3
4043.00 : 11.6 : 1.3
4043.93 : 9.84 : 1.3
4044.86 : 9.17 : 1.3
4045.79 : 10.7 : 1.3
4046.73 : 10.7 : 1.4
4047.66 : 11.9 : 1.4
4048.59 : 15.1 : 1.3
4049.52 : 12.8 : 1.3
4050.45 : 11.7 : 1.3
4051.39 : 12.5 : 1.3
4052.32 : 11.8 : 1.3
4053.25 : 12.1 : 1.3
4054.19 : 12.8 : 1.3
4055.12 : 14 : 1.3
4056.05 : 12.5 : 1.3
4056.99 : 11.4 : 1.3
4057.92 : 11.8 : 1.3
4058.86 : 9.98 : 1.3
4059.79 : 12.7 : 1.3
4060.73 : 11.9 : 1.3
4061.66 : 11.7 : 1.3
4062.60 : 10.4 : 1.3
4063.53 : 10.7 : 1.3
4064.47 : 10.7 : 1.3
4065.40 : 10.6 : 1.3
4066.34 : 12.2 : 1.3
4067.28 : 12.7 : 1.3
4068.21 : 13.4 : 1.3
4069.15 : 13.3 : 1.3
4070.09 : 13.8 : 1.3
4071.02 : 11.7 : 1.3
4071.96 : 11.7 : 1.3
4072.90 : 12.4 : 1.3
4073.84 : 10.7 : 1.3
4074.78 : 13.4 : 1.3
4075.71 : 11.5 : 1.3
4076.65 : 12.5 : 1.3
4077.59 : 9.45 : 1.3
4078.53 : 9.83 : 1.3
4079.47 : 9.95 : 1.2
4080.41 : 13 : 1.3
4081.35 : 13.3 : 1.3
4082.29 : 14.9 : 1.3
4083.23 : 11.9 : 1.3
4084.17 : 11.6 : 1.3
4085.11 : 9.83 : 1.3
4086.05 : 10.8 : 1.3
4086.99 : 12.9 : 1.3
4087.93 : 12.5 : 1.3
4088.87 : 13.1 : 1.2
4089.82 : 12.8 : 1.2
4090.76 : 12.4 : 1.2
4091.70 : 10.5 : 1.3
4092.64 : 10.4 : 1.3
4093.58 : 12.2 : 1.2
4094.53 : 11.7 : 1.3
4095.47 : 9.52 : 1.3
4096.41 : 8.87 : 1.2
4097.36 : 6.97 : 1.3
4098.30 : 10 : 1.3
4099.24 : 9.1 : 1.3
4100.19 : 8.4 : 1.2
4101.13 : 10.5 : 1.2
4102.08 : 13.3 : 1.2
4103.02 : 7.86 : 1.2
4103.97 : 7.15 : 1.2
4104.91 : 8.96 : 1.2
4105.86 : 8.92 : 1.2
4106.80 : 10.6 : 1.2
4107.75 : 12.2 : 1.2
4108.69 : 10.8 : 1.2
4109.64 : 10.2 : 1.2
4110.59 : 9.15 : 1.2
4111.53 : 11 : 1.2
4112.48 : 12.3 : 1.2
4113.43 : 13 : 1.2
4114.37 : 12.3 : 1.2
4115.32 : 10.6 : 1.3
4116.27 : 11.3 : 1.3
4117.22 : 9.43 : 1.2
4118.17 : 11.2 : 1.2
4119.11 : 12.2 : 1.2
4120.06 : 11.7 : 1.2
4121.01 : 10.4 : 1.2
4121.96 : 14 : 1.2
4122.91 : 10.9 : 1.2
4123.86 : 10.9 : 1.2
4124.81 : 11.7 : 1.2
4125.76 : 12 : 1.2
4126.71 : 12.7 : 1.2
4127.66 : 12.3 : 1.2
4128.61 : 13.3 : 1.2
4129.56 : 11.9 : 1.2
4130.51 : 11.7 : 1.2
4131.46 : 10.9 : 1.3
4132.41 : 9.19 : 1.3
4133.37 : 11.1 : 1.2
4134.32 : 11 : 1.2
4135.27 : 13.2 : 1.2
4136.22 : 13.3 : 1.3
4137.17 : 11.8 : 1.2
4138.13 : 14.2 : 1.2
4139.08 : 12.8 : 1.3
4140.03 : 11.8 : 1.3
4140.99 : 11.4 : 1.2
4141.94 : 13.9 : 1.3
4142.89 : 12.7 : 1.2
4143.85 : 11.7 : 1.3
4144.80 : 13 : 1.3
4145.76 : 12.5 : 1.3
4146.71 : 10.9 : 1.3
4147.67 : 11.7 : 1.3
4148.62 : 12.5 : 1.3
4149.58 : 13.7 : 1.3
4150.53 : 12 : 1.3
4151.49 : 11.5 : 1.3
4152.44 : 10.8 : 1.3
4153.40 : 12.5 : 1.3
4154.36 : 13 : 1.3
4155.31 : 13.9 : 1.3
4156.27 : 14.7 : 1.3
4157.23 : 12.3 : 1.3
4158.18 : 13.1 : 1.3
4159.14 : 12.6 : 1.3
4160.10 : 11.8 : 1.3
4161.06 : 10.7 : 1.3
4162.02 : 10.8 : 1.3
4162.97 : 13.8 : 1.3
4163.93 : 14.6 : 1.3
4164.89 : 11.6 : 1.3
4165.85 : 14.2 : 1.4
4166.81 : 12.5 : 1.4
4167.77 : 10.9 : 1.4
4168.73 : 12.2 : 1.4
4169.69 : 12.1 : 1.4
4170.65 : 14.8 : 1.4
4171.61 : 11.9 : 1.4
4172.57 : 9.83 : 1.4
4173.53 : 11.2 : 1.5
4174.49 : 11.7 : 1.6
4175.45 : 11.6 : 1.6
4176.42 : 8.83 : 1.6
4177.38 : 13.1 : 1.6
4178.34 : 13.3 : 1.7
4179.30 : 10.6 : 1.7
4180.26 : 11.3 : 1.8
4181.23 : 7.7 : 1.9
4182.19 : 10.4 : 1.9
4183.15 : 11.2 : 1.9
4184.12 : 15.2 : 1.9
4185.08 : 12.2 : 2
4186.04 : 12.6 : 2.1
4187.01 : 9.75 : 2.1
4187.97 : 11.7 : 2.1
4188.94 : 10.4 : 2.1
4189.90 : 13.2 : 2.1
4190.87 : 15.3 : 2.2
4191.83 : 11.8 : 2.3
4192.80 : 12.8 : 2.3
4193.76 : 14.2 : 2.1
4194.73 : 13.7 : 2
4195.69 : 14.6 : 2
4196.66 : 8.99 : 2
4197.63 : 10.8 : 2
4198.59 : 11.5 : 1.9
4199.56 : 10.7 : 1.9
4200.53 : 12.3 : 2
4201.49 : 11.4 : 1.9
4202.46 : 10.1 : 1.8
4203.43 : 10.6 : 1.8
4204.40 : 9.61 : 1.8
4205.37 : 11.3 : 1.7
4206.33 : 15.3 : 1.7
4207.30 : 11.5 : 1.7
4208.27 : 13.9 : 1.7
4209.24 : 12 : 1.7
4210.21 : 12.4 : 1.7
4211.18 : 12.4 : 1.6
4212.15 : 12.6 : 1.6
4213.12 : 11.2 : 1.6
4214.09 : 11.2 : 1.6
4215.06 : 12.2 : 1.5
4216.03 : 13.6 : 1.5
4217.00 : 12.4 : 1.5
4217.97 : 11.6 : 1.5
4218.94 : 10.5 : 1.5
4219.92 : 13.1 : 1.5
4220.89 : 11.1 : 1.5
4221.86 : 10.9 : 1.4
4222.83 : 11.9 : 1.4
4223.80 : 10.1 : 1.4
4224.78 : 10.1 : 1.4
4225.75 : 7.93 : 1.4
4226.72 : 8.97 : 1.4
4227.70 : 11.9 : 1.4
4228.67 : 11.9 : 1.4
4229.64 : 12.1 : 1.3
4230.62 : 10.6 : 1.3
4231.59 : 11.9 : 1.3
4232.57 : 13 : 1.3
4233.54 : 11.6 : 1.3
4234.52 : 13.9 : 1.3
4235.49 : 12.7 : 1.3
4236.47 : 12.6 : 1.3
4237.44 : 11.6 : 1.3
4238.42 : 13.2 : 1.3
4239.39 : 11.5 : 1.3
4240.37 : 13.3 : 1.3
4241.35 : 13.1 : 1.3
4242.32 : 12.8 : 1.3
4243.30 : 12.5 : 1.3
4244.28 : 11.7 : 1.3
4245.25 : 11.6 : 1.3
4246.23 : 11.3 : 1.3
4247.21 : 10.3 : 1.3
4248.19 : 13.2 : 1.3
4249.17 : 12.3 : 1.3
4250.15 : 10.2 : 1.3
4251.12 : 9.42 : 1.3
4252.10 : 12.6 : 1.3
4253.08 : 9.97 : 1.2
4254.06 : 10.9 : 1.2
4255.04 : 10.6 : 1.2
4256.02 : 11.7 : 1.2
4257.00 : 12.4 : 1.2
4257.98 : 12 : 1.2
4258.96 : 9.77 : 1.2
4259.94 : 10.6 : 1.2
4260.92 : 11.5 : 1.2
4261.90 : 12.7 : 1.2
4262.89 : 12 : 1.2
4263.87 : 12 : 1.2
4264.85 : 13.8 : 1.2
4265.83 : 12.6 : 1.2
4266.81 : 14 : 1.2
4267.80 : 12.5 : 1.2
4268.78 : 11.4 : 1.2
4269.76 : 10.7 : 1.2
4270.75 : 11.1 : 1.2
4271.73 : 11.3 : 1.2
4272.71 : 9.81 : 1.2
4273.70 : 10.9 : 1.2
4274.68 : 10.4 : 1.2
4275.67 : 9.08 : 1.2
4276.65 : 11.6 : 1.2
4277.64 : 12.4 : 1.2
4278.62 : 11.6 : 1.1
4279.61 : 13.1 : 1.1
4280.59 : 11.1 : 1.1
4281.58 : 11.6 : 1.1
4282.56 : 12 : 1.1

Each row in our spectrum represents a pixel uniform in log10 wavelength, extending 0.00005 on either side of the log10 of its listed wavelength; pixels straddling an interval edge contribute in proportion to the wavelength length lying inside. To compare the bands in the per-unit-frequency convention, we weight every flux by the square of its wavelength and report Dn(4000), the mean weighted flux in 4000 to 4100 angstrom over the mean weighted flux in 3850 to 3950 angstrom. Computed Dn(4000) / 1.3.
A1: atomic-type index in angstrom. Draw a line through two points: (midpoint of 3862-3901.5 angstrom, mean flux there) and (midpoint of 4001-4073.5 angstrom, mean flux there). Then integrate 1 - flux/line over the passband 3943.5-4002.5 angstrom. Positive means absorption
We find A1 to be 5.9 angstrom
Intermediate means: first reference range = 9.92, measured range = 10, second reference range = 12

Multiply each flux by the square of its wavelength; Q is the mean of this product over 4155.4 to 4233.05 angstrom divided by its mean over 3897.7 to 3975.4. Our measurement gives 1.4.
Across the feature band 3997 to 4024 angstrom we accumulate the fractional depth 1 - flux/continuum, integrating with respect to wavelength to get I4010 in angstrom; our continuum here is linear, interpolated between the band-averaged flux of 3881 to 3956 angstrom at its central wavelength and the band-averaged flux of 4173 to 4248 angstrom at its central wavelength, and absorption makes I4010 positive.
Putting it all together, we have -4.4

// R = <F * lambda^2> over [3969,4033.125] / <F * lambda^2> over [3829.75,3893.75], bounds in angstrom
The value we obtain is 1.26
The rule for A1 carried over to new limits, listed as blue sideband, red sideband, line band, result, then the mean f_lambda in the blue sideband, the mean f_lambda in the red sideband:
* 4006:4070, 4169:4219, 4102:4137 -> 2.20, 12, 11.9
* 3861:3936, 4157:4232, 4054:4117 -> -0.95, 9.94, 11.8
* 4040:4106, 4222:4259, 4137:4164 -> -2.37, 11.4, 11.6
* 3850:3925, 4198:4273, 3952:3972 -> 3.80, 10.3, 11.7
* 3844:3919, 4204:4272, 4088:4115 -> 1.66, 10.3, 11.8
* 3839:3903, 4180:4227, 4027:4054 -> -2.96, 10.1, 11.7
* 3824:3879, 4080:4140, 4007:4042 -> -4.66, 9.54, 11.3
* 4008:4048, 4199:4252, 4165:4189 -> 0.22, 11.9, 11.7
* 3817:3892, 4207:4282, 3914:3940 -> 1.59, 9.58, 11.7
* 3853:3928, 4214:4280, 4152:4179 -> -2.28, 10.3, 11.6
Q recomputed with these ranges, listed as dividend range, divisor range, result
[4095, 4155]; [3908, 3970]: 1.30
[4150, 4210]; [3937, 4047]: 1.23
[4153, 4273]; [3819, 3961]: 1.42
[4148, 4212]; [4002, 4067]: 1.08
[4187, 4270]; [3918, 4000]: 1.39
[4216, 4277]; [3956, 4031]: 1.23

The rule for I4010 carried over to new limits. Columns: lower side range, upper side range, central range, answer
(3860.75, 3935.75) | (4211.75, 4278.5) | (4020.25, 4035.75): -1.5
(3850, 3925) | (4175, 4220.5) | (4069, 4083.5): -1.0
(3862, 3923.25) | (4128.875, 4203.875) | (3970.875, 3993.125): 1.7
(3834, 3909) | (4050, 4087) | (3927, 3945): 4.1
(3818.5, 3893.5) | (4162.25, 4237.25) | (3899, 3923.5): -2.5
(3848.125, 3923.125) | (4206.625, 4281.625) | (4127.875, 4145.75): -1.4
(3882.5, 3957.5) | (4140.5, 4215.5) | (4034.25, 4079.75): -3.7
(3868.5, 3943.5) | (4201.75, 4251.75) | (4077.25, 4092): -1.3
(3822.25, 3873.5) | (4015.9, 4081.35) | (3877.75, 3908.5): 0.8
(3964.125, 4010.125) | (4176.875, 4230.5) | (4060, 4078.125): -1.7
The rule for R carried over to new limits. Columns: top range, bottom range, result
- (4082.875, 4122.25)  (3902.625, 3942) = 1.21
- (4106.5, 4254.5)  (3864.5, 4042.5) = 1.27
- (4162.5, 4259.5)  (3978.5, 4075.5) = 1.09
